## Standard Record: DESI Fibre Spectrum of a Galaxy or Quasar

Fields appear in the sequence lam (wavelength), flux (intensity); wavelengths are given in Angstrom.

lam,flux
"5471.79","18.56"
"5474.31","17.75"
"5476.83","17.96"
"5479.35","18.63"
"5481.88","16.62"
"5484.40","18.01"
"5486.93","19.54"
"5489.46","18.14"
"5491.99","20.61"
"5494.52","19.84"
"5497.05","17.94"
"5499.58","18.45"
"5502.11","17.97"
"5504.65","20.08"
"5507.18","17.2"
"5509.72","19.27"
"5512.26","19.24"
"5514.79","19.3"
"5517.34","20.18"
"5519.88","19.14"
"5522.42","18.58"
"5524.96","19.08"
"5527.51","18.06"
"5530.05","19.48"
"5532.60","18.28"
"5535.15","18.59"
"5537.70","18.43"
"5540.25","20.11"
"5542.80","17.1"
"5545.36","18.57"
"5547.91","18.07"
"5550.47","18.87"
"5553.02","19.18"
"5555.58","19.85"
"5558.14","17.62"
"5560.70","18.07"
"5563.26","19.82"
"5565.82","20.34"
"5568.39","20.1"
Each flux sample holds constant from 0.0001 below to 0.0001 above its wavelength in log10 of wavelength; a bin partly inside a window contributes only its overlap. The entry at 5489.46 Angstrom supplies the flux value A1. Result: 18.14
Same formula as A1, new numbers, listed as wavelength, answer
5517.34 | 20.18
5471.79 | 18.56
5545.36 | 18.57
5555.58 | 19.85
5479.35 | 18.63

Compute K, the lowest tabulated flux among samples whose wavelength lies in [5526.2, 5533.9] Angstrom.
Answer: 18.06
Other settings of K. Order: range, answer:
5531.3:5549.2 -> 17.1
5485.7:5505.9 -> 17.94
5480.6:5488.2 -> 16.62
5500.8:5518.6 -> 17.2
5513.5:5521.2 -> 19.14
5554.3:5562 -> 17.62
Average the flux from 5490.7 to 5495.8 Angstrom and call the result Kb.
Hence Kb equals 20.2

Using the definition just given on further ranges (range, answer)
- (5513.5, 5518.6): 19.7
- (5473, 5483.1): 17.7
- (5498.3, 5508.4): 18.4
